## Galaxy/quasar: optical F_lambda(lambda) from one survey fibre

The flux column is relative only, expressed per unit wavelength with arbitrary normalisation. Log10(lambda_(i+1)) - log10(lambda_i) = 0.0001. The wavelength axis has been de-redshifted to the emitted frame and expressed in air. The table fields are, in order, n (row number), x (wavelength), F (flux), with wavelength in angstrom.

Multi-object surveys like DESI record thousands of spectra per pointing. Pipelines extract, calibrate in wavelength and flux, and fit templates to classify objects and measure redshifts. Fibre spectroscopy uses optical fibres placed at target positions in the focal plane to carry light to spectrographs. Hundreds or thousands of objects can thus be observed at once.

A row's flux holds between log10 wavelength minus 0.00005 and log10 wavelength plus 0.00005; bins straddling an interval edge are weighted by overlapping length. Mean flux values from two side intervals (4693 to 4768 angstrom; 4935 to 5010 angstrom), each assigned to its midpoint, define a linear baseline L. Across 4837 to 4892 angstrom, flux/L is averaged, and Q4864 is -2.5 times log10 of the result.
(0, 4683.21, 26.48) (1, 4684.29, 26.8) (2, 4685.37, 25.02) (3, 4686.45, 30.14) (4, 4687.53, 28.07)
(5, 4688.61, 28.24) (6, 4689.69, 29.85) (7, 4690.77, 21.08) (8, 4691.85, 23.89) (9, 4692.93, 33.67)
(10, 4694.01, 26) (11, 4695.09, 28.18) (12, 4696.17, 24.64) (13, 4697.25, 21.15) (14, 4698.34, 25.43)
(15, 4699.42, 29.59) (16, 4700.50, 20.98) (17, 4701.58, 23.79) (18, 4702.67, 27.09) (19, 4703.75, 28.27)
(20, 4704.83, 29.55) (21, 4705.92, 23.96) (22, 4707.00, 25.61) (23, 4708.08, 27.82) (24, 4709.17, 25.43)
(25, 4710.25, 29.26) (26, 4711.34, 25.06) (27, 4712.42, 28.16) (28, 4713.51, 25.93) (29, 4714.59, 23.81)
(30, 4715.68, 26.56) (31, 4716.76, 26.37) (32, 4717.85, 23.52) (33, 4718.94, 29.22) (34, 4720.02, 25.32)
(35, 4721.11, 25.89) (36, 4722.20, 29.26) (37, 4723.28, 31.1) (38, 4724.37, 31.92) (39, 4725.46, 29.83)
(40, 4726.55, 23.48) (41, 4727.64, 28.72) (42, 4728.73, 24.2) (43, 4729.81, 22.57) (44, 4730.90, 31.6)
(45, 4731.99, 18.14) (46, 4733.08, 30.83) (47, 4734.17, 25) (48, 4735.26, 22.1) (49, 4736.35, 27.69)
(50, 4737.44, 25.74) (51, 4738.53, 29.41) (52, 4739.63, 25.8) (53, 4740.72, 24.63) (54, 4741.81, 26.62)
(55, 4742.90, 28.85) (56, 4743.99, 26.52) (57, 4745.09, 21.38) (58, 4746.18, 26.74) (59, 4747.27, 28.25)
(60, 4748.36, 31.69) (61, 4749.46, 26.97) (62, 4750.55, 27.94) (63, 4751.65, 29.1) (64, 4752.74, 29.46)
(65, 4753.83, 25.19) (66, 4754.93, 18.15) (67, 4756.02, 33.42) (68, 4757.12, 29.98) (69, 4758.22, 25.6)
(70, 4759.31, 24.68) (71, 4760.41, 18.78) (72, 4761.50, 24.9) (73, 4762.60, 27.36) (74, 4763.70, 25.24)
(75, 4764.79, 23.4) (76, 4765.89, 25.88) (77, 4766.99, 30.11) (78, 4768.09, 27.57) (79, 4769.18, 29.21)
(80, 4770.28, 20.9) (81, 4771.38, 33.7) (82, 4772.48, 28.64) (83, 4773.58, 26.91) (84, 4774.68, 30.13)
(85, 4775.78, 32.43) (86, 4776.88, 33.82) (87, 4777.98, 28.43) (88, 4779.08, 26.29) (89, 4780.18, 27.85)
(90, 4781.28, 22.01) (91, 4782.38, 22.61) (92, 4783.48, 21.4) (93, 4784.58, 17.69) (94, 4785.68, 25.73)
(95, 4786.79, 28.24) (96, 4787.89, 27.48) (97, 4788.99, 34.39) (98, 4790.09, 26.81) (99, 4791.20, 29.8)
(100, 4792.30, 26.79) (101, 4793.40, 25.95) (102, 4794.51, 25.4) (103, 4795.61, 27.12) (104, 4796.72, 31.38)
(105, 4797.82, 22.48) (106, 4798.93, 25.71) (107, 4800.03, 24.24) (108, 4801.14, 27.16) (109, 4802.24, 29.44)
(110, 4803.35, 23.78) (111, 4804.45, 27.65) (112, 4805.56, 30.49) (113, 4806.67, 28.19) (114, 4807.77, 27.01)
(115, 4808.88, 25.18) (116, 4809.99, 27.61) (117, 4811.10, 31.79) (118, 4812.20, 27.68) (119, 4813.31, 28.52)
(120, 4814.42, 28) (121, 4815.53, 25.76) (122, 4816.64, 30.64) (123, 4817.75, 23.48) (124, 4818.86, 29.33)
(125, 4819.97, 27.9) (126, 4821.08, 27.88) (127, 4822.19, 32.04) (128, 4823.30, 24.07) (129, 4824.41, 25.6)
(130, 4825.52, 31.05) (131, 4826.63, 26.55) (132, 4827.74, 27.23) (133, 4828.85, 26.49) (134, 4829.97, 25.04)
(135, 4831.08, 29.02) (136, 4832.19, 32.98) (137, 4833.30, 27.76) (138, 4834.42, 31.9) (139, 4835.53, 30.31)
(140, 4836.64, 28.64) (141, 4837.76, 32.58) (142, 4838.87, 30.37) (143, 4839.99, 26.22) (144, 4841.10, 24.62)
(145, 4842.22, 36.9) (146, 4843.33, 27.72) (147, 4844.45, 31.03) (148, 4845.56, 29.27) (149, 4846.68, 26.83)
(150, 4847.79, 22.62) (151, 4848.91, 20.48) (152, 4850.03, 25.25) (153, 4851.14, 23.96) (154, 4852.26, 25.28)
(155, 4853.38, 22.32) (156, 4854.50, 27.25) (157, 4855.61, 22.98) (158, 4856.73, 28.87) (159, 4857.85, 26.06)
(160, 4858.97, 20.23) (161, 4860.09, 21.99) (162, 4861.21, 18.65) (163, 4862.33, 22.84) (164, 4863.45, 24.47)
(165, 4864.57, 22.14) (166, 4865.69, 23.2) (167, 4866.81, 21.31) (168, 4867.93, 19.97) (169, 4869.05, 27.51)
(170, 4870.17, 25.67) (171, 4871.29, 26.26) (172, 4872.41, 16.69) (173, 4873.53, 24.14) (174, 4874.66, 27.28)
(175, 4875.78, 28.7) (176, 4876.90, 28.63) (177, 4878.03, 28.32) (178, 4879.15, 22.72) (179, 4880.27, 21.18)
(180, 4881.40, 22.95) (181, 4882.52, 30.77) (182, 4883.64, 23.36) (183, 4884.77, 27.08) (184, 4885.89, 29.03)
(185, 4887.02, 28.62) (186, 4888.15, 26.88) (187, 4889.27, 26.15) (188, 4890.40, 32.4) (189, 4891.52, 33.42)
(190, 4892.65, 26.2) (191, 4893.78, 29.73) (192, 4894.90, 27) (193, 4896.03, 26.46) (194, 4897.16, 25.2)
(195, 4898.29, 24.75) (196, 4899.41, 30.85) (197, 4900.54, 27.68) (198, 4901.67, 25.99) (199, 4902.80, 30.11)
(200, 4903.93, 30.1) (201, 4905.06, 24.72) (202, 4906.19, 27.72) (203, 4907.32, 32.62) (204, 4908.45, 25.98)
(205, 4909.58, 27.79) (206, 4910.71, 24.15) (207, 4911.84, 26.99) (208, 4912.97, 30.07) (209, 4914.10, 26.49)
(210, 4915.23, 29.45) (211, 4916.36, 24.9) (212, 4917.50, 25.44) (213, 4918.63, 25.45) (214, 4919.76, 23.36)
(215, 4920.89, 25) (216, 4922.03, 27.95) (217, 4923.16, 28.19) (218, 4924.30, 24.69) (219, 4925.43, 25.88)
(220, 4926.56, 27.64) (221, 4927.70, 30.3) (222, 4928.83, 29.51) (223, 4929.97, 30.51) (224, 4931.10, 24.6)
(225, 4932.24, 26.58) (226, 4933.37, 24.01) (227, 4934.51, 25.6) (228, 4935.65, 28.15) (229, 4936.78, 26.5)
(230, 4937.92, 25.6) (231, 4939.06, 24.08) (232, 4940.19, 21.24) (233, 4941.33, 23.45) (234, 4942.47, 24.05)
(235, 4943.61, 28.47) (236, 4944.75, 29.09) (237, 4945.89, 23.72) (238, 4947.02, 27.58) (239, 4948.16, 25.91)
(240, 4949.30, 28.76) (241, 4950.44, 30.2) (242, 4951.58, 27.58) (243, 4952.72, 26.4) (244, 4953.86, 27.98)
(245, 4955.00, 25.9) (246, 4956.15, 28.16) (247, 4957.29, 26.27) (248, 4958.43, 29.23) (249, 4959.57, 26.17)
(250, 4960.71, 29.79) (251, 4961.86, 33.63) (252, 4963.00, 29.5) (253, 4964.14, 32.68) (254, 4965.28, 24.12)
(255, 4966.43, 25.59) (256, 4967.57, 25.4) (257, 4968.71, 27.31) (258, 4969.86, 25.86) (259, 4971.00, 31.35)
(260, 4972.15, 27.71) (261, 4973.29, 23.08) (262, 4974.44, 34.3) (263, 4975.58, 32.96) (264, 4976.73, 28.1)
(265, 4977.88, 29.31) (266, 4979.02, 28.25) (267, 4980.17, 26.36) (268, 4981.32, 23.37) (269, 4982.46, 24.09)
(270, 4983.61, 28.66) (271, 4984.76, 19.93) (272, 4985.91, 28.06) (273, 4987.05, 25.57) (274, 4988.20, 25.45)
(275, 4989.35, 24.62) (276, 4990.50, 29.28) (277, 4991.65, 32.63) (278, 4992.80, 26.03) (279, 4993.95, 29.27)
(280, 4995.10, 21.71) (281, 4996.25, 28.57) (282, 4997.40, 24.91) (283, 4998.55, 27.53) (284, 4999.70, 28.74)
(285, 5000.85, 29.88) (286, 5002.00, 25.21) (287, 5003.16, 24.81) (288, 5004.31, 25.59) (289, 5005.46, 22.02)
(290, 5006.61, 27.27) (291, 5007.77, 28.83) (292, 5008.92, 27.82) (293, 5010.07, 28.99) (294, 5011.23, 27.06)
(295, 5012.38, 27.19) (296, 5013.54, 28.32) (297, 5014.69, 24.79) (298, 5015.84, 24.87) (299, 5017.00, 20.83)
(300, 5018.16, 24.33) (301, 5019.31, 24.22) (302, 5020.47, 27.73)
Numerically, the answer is 0.04 mag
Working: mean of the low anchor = 26.4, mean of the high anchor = 27.1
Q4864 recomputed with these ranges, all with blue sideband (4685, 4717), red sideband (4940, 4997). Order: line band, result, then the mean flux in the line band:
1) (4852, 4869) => 0.16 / 23.3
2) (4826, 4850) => -0.05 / 28.2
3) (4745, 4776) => -0.02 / 27.1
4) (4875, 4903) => -0.01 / 27.3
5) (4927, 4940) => 0.02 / 26.7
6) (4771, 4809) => -0.02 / 27.2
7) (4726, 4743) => 0.03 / 25.9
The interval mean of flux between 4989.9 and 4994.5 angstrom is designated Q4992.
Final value 29.3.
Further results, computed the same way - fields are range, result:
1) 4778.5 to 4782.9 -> 24.7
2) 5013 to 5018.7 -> 24.6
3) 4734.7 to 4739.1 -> 26.2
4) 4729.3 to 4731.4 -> 27.1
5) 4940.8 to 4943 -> 23.7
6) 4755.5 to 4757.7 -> 31.5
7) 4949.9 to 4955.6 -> 27.6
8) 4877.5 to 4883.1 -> 25.2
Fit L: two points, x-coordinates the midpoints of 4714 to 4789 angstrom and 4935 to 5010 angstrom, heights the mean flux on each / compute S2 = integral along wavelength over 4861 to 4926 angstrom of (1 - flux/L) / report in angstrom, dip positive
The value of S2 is 1.61 angstrom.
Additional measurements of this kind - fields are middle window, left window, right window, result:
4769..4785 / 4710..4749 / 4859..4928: -0.2 angstrom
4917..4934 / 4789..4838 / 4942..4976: 0.8 angstrom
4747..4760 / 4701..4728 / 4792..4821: -0.2 angstrom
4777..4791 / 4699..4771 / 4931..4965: 0.3 angstrom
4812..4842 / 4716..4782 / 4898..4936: -1.4 angstrom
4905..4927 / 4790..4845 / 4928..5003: 0.5 angstrom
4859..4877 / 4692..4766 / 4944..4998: 2.4 angstrom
